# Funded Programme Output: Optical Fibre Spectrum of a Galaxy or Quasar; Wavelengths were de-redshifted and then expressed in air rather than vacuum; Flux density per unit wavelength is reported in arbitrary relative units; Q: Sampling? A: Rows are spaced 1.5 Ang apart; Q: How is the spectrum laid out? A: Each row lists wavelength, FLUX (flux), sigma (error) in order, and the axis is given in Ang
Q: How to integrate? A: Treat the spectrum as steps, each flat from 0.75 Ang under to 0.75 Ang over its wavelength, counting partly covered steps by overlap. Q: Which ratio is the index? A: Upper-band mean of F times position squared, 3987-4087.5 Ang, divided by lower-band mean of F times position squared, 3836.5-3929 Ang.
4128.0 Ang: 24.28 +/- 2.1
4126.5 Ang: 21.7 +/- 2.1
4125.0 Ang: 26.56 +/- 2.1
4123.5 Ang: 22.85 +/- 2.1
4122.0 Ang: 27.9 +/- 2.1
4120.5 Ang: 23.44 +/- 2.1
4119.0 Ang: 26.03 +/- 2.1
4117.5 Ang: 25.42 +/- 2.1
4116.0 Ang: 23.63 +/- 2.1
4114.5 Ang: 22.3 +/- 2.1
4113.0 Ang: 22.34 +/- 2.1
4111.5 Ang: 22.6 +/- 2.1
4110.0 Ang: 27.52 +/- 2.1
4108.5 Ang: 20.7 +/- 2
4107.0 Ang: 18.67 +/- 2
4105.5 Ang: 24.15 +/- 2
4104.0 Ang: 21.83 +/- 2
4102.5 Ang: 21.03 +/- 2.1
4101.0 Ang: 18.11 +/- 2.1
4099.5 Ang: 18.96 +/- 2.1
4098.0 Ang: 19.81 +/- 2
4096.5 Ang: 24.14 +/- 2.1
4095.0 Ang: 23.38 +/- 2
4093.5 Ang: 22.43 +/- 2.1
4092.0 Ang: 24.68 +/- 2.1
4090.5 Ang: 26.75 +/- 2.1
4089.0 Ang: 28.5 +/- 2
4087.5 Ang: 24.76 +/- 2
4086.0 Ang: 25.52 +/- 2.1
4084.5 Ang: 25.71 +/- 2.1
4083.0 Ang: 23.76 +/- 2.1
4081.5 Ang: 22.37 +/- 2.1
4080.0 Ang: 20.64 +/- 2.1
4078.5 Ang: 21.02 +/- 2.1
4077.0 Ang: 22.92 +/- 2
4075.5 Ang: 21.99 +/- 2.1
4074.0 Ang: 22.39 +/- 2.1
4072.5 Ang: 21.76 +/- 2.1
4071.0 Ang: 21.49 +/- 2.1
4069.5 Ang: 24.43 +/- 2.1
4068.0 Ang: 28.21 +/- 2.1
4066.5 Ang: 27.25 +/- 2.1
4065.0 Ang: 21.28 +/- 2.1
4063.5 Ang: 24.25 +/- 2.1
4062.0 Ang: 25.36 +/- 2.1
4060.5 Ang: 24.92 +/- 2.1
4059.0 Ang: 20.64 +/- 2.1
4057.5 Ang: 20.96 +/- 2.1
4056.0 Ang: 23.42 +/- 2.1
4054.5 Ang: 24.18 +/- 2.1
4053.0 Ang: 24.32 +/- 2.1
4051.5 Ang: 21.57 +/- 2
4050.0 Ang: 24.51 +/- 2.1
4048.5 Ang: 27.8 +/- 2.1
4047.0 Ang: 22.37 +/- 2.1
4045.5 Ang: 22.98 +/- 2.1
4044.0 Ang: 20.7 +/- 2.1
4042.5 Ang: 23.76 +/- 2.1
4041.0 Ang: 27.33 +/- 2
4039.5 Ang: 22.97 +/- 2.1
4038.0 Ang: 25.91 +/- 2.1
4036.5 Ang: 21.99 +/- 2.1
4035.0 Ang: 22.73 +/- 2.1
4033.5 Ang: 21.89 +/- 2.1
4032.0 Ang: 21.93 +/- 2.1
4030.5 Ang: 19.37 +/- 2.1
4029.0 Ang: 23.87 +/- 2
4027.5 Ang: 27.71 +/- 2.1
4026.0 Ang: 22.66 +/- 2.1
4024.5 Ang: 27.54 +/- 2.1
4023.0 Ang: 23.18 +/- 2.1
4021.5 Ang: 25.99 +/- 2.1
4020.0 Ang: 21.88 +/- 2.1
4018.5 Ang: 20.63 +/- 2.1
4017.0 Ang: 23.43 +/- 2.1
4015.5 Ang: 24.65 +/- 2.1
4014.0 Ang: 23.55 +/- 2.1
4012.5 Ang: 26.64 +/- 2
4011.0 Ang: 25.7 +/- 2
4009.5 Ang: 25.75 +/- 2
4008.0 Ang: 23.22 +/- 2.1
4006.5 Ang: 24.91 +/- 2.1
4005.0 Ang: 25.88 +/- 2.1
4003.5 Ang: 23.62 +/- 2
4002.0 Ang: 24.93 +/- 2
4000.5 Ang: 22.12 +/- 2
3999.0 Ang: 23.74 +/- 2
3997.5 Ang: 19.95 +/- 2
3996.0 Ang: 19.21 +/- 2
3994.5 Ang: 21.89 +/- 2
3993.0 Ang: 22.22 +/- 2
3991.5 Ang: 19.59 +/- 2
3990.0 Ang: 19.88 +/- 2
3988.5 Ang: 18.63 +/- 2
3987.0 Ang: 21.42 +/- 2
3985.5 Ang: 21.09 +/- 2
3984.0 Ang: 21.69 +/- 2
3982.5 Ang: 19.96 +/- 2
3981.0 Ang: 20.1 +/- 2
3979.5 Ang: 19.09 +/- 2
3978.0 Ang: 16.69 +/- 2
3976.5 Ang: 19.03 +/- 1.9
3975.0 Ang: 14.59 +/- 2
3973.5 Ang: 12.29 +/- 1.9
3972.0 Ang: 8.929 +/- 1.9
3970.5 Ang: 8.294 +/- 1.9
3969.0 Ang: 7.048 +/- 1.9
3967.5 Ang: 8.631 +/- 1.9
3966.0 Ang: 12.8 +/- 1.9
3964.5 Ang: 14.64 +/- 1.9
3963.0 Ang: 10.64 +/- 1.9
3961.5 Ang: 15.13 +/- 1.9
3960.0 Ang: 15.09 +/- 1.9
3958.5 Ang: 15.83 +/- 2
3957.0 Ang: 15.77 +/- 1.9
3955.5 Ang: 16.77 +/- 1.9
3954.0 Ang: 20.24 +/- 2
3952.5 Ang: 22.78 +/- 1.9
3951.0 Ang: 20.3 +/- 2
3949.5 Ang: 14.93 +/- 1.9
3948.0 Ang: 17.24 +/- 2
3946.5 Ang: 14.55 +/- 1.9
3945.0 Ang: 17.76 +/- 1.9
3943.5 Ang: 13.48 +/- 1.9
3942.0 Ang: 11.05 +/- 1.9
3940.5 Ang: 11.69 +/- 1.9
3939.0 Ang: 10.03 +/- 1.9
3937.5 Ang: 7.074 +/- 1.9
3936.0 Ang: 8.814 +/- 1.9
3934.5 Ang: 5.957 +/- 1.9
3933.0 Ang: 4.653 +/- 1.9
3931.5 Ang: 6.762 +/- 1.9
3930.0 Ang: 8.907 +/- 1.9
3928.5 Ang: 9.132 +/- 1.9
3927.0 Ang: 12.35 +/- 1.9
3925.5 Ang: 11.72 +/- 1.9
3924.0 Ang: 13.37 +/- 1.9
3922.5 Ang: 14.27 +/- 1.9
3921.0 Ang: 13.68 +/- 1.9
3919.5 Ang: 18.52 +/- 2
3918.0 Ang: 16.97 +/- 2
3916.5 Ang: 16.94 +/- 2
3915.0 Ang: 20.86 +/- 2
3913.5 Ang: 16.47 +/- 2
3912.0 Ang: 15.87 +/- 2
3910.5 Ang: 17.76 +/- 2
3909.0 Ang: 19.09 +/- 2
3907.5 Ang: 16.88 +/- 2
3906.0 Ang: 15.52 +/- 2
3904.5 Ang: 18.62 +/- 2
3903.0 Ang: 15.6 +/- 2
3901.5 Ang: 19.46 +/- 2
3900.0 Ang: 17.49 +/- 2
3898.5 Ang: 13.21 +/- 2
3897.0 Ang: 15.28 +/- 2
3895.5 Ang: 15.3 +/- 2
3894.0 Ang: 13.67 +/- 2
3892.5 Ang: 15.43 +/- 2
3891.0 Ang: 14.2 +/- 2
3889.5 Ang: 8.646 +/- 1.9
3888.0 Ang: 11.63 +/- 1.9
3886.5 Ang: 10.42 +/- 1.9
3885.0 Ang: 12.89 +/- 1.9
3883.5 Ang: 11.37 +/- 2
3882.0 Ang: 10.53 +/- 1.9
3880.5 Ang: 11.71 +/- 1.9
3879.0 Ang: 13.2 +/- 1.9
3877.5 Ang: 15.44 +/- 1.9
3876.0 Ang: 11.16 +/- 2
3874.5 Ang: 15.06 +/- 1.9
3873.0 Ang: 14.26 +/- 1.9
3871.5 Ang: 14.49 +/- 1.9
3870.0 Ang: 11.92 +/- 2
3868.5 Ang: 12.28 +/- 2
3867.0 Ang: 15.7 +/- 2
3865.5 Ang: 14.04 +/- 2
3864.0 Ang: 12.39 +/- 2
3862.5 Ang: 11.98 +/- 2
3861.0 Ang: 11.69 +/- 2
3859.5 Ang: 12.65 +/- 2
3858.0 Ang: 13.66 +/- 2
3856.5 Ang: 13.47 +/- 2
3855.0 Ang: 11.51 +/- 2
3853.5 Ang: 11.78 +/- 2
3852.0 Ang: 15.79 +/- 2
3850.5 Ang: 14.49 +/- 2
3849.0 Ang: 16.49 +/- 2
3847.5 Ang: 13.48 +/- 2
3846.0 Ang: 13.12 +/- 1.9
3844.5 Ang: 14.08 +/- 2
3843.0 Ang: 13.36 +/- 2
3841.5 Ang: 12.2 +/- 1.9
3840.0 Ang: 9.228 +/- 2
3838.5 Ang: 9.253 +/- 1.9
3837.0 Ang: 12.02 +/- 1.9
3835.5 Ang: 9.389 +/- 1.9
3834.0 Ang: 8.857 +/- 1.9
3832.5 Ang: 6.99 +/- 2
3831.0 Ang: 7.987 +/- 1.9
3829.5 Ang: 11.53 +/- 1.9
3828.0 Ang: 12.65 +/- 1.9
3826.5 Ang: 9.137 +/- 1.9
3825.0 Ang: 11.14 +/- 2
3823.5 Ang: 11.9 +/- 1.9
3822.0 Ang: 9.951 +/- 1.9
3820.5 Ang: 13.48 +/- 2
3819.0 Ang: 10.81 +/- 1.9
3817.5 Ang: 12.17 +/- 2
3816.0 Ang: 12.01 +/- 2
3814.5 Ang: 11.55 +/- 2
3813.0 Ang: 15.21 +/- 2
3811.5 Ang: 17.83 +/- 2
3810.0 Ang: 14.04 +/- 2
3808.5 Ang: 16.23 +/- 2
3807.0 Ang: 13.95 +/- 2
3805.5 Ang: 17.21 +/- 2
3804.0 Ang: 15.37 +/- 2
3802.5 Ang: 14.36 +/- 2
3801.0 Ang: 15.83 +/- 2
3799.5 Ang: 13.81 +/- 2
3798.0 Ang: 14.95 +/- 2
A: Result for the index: 1.80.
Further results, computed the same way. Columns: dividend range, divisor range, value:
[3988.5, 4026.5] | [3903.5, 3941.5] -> 1.83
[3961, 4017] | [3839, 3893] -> 1.59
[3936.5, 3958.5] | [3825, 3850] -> 1.43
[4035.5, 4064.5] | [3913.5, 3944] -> 2.11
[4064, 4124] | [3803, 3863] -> 2.13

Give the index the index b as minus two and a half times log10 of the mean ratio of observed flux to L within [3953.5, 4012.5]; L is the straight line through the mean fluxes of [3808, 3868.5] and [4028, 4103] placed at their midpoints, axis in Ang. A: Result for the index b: 0.06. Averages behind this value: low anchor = 12.4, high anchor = 23.3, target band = 18.5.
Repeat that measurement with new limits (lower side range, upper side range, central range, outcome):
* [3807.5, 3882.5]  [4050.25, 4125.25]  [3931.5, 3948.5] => 0.48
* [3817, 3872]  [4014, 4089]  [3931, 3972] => 0.37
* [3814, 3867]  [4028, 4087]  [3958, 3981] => 0.36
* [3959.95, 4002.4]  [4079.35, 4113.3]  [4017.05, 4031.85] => -0.21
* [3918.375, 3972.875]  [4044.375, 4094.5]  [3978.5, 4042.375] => -0.23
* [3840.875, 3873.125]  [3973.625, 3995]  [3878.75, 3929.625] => 0.07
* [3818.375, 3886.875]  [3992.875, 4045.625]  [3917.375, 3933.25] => 0.38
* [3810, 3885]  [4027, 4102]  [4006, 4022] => -0.16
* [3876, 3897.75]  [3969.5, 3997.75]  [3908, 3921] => -0.23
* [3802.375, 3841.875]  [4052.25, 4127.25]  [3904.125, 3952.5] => 0.19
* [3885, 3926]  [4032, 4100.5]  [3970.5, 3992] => 0.09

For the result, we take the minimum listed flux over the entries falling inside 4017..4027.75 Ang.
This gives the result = 20.63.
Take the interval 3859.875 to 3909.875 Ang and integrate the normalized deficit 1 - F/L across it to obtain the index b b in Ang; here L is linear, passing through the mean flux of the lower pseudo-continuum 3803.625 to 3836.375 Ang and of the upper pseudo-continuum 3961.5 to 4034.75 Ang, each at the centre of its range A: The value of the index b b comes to 4.0 Ang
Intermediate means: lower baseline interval 12.2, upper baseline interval 20.2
